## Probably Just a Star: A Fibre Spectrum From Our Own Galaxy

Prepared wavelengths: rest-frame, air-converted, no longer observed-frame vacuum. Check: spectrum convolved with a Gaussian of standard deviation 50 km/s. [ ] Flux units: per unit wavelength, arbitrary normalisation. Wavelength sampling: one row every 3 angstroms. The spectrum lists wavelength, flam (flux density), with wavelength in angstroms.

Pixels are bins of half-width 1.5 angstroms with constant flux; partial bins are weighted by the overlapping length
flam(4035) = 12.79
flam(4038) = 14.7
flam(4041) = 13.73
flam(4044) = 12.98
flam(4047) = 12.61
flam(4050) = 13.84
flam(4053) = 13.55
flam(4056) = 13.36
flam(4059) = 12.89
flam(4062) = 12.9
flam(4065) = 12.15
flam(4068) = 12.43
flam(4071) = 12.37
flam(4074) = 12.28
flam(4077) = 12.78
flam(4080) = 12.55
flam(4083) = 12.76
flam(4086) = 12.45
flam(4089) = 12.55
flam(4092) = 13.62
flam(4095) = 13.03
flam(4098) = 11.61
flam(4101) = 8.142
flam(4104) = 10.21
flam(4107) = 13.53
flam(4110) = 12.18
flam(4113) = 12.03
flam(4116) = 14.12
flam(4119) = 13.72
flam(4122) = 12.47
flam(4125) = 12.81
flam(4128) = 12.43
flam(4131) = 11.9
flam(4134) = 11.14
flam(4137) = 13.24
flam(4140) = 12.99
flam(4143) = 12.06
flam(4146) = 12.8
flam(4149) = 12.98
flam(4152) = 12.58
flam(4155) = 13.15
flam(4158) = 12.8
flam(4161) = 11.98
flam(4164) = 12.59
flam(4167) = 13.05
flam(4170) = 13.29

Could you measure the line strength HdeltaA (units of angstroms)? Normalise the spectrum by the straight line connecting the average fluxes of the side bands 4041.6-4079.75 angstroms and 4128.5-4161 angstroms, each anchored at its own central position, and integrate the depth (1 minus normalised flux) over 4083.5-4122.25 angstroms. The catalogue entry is 1.2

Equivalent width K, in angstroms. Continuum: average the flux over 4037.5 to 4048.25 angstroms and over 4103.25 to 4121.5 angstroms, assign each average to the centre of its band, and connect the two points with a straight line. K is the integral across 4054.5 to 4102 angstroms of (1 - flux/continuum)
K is 2.4 angstroms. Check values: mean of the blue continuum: 13.4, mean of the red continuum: 12.7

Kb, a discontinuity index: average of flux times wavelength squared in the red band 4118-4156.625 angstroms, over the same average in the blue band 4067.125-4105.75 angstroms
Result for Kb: 1.07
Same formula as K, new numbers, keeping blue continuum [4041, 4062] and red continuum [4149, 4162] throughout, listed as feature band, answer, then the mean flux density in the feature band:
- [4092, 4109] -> 1.9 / 11.5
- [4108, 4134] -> 0.5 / 12.6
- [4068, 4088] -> 0.9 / 12.5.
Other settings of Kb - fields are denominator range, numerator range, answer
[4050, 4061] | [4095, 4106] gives 0.81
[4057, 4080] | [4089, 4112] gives 0.96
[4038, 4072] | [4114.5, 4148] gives 1.01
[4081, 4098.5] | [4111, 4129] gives 1.03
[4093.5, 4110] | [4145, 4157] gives 1.16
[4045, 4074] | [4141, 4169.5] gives 1.03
